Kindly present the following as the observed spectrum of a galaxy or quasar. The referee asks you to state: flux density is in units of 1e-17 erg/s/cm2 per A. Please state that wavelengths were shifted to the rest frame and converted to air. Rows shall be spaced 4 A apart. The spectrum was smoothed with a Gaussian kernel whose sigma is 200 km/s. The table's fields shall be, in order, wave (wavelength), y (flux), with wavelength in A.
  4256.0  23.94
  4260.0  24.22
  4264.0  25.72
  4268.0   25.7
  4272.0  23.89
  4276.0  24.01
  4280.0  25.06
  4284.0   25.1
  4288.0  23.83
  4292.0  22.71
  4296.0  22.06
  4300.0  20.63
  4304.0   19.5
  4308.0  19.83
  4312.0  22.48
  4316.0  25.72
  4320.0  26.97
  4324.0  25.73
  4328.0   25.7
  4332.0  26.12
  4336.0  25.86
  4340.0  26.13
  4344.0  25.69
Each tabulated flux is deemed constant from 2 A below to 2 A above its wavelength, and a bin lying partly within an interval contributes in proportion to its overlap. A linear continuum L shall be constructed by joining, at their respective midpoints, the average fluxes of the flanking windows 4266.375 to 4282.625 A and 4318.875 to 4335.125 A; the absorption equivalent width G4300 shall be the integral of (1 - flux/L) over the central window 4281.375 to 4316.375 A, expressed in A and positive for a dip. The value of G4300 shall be 4.1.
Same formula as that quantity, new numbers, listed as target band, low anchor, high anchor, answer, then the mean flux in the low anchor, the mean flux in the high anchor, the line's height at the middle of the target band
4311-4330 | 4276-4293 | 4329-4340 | 0.0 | 24.2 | 26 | 25.5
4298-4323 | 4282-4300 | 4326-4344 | 1.8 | 23.1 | 25.9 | 24.4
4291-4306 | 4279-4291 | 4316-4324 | 2.4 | 24.5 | 26.3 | 25.2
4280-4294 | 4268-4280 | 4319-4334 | 0.4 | 24.4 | 26.1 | 24.8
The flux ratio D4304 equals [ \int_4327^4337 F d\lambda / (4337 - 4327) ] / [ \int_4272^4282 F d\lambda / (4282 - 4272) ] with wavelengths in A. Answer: 1.1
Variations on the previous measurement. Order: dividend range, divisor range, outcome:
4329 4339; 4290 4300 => 1.18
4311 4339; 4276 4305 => 1.12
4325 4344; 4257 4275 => 1.05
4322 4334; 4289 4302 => 1.18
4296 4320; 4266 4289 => 0.90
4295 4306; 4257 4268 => 0.82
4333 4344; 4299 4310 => 1.30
